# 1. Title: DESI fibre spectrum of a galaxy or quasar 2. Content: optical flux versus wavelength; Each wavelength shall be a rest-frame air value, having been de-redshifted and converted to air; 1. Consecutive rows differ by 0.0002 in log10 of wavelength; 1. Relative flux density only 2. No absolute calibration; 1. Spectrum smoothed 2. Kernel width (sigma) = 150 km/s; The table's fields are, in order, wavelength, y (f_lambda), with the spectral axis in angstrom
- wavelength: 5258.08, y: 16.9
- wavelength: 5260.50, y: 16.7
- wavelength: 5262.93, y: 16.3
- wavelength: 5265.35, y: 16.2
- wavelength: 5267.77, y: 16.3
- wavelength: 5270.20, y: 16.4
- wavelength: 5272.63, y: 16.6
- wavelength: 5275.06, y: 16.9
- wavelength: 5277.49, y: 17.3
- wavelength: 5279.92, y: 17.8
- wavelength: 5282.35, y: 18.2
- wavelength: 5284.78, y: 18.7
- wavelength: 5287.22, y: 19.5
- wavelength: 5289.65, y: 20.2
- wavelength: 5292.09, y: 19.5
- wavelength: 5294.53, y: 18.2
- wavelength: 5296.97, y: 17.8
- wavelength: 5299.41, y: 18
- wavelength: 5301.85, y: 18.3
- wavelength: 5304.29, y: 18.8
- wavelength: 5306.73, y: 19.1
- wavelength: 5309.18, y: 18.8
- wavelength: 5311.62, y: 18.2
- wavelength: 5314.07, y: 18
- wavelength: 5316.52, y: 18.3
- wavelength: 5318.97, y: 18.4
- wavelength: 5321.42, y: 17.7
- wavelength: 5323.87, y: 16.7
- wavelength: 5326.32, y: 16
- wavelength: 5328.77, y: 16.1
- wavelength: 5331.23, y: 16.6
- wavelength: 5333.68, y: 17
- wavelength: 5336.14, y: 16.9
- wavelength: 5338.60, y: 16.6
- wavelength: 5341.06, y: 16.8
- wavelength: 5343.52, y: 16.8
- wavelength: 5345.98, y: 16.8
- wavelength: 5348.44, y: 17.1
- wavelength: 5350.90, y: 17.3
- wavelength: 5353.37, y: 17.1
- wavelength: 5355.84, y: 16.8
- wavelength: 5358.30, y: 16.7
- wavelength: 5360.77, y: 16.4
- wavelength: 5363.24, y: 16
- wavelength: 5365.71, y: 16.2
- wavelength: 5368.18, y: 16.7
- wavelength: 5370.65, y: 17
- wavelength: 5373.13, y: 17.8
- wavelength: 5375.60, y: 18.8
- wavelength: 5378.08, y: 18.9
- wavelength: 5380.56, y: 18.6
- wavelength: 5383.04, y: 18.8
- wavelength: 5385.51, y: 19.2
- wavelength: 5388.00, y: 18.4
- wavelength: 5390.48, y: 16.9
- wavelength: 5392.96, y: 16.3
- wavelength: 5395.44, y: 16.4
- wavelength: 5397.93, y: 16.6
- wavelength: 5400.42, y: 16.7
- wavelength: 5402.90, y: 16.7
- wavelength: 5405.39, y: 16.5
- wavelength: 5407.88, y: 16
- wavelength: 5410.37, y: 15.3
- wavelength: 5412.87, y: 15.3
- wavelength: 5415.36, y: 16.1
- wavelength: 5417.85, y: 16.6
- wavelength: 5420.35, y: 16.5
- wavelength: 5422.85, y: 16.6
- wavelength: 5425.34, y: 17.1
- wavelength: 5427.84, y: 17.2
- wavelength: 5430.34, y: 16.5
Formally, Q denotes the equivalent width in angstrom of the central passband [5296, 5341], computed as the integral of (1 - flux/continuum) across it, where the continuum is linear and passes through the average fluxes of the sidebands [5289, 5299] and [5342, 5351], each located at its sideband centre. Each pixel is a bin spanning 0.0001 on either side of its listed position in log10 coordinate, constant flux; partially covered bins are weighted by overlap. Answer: 0.8 angstrom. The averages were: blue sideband 18.8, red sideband 17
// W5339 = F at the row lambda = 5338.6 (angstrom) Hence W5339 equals 16.6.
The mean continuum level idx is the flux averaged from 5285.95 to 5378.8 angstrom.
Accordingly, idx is 17.6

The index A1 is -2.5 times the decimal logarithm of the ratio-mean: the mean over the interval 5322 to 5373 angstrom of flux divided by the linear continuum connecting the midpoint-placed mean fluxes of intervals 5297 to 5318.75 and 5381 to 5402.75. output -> 0.08 mag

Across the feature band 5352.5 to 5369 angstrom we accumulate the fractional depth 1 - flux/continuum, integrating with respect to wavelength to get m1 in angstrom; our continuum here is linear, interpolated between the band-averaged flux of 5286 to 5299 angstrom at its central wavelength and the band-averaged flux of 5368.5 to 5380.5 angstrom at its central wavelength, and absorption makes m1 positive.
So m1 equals 1.51 angstrom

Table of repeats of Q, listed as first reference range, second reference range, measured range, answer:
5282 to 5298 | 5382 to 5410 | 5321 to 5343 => 1.8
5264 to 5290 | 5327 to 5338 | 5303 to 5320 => -1.5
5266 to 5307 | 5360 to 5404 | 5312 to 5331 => 0.5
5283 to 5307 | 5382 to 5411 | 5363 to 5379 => 0.1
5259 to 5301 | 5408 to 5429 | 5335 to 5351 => 0.2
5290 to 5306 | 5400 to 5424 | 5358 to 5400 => -1.3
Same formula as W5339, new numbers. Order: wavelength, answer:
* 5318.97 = 18.4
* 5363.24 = 16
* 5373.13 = 17.8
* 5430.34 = 16.5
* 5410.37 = 15.3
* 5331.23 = 16.6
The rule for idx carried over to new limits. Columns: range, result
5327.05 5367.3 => 16.7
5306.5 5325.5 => 18.1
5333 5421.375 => 17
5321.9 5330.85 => 16.4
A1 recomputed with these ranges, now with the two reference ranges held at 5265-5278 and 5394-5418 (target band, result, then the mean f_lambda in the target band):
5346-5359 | -0.04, 17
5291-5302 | -0.11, 18.3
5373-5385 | -0.15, 18.7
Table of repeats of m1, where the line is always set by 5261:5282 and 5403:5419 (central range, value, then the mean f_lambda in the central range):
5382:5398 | -1.42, 17.6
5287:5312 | -3.19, 18.8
